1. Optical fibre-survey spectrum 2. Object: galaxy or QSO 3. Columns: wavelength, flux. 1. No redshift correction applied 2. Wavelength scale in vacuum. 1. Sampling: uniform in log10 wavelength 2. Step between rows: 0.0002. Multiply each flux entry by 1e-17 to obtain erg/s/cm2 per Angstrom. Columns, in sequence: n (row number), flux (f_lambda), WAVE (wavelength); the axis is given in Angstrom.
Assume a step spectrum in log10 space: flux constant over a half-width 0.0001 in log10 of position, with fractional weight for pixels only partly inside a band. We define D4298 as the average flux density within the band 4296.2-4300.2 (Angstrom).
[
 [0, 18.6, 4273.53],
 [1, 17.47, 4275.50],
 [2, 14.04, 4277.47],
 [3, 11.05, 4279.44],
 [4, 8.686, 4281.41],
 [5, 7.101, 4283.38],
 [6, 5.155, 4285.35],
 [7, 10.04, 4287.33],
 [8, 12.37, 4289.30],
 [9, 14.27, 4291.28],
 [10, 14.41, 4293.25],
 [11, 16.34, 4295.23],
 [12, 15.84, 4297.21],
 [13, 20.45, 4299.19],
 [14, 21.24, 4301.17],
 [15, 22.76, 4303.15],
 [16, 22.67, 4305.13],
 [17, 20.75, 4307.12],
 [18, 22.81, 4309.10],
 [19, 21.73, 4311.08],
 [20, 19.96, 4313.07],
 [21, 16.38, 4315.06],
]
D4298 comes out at 18.1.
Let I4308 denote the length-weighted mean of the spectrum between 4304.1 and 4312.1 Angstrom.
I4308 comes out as 22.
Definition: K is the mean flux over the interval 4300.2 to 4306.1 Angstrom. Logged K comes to 22.2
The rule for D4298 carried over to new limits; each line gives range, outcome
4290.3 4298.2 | 15.2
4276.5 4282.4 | 11.3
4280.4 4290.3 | 8.68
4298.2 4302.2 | 20.9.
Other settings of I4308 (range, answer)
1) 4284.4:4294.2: 11.3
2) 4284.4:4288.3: 7.6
